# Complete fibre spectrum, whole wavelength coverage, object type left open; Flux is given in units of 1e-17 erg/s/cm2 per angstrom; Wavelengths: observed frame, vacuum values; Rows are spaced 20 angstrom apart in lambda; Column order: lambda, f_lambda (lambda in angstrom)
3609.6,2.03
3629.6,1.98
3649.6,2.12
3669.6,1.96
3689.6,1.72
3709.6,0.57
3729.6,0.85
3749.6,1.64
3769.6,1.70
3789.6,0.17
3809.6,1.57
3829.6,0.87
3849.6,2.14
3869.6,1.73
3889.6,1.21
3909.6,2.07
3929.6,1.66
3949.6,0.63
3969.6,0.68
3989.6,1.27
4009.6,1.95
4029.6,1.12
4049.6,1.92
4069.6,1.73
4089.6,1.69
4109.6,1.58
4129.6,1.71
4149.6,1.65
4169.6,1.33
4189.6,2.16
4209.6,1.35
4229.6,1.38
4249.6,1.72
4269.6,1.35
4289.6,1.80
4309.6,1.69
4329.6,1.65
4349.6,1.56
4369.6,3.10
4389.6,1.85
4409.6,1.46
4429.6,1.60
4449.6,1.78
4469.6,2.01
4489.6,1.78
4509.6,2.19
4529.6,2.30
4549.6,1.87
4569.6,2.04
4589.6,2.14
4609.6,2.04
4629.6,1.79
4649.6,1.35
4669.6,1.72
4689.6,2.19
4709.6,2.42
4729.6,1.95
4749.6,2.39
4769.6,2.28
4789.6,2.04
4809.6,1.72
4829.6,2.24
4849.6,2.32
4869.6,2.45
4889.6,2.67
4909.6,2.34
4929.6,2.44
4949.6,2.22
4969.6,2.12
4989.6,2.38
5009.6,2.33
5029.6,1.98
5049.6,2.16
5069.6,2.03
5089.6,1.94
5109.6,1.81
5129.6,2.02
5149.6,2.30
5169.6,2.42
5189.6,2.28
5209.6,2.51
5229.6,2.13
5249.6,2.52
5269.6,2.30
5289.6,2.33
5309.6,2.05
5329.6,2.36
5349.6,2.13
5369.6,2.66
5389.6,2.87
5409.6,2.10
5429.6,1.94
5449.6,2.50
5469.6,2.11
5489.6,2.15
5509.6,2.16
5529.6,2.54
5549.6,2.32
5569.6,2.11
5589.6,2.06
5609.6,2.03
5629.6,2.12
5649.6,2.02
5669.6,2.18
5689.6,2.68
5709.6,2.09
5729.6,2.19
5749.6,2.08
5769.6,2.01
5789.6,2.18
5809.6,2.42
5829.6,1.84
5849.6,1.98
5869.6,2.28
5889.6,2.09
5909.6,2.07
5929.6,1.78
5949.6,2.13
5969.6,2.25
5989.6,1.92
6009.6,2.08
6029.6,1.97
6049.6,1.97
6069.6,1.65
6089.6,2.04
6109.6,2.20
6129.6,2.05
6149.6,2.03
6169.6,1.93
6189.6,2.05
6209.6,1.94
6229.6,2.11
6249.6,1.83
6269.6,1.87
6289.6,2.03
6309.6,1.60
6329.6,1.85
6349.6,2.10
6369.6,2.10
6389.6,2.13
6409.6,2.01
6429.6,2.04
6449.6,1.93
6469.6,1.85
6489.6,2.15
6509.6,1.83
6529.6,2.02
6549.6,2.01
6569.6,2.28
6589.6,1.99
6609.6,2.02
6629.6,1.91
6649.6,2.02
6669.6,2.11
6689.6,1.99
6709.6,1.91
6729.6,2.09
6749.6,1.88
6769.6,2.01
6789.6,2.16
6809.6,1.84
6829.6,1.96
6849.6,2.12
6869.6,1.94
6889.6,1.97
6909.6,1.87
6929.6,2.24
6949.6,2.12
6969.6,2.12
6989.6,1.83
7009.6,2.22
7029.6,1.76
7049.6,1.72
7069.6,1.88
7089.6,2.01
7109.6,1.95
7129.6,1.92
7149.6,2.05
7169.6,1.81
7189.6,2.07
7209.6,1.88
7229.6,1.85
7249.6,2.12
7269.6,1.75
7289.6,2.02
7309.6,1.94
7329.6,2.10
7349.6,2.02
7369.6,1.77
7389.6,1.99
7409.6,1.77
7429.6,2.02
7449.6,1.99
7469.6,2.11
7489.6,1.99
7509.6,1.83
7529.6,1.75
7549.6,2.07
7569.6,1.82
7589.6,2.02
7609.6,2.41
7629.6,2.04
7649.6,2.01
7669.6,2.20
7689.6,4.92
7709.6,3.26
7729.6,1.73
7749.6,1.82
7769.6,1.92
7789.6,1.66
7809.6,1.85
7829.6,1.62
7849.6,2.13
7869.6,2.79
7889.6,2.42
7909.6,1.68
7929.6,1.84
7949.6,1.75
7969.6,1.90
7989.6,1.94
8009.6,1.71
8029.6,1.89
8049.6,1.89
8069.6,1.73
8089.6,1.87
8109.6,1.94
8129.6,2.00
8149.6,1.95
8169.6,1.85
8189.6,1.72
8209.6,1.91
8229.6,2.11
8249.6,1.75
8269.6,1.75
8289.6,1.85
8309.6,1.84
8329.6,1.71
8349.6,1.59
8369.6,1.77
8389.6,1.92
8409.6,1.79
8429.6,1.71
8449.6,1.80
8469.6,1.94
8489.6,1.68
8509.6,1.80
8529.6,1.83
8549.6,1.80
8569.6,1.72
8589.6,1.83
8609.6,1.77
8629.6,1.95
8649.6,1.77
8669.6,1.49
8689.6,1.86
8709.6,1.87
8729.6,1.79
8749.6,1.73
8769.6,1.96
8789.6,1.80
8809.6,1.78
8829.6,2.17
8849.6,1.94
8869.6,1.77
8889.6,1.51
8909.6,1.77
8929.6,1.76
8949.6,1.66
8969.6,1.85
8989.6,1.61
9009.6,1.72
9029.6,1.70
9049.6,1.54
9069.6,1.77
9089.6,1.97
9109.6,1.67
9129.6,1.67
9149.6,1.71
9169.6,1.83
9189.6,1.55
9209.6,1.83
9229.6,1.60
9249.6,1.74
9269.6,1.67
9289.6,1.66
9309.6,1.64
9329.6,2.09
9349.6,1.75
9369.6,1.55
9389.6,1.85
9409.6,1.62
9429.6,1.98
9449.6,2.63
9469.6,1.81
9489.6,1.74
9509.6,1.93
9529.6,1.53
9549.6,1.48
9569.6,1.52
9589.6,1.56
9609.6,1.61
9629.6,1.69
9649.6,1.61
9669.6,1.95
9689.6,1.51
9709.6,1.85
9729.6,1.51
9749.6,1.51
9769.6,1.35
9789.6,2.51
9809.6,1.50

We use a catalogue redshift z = 0.17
